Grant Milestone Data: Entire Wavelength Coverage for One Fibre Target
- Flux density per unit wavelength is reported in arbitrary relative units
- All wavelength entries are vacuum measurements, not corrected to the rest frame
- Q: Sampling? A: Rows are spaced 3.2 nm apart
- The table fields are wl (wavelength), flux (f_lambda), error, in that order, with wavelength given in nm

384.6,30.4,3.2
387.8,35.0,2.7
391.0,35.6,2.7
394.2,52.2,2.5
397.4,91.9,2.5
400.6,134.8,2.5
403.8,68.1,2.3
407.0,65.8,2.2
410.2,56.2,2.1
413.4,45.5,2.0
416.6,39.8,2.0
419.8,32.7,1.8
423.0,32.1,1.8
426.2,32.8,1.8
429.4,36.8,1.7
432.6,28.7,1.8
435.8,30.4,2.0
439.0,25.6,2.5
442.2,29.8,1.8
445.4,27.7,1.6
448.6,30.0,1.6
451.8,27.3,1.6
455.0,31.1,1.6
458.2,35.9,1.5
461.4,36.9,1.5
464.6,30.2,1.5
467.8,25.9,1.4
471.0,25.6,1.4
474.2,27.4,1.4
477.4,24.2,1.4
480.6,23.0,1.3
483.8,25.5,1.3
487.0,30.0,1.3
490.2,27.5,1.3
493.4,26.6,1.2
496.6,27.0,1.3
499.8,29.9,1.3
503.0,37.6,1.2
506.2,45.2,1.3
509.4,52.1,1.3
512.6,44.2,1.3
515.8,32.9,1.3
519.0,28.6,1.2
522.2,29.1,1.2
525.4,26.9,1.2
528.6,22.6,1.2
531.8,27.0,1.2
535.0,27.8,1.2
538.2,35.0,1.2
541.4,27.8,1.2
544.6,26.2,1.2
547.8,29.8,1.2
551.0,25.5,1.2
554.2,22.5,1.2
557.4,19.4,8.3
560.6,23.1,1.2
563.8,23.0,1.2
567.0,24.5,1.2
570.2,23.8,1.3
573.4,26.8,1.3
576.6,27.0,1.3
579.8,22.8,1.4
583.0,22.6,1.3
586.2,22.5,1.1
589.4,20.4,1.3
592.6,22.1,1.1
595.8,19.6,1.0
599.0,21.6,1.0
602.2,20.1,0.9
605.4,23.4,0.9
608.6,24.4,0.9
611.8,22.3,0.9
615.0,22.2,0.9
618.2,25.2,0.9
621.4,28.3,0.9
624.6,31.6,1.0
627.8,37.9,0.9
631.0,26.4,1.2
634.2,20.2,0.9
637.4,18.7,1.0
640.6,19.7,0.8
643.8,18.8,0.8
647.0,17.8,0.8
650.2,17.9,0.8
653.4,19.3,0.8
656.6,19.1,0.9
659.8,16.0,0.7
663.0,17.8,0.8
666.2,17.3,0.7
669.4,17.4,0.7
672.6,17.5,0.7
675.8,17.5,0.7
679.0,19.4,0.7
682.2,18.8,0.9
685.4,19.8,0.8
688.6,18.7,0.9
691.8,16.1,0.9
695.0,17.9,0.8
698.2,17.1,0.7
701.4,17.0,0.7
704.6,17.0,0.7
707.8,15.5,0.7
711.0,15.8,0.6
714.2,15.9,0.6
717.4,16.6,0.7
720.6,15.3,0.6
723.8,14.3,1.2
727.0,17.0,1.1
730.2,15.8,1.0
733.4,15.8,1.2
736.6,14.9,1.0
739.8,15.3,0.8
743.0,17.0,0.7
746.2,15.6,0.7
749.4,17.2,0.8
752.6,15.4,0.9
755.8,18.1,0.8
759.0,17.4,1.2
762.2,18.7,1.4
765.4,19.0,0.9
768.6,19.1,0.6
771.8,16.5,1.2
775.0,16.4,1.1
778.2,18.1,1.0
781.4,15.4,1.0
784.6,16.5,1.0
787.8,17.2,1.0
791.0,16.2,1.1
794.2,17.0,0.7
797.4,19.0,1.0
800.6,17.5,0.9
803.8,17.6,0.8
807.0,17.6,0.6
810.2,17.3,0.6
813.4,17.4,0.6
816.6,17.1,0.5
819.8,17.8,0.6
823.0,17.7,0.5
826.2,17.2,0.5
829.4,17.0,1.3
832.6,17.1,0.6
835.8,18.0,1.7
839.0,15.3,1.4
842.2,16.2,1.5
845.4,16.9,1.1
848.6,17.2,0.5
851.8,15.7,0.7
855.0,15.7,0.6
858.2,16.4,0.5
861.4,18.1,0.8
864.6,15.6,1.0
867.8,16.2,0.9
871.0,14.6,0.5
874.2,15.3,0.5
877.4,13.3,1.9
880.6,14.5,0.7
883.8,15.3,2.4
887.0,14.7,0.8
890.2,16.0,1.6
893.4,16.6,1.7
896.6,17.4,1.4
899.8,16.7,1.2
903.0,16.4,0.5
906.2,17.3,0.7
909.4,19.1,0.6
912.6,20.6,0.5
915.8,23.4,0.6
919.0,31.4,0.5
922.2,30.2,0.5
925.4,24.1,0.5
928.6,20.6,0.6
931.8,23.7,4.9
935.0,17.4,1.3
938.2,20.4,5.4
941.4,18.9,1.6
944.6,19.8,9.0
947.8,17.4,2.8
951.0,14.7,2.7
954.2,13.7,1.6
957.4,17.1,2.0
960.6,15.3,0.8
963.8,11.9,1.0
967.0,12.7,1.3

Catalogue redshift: 2.288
